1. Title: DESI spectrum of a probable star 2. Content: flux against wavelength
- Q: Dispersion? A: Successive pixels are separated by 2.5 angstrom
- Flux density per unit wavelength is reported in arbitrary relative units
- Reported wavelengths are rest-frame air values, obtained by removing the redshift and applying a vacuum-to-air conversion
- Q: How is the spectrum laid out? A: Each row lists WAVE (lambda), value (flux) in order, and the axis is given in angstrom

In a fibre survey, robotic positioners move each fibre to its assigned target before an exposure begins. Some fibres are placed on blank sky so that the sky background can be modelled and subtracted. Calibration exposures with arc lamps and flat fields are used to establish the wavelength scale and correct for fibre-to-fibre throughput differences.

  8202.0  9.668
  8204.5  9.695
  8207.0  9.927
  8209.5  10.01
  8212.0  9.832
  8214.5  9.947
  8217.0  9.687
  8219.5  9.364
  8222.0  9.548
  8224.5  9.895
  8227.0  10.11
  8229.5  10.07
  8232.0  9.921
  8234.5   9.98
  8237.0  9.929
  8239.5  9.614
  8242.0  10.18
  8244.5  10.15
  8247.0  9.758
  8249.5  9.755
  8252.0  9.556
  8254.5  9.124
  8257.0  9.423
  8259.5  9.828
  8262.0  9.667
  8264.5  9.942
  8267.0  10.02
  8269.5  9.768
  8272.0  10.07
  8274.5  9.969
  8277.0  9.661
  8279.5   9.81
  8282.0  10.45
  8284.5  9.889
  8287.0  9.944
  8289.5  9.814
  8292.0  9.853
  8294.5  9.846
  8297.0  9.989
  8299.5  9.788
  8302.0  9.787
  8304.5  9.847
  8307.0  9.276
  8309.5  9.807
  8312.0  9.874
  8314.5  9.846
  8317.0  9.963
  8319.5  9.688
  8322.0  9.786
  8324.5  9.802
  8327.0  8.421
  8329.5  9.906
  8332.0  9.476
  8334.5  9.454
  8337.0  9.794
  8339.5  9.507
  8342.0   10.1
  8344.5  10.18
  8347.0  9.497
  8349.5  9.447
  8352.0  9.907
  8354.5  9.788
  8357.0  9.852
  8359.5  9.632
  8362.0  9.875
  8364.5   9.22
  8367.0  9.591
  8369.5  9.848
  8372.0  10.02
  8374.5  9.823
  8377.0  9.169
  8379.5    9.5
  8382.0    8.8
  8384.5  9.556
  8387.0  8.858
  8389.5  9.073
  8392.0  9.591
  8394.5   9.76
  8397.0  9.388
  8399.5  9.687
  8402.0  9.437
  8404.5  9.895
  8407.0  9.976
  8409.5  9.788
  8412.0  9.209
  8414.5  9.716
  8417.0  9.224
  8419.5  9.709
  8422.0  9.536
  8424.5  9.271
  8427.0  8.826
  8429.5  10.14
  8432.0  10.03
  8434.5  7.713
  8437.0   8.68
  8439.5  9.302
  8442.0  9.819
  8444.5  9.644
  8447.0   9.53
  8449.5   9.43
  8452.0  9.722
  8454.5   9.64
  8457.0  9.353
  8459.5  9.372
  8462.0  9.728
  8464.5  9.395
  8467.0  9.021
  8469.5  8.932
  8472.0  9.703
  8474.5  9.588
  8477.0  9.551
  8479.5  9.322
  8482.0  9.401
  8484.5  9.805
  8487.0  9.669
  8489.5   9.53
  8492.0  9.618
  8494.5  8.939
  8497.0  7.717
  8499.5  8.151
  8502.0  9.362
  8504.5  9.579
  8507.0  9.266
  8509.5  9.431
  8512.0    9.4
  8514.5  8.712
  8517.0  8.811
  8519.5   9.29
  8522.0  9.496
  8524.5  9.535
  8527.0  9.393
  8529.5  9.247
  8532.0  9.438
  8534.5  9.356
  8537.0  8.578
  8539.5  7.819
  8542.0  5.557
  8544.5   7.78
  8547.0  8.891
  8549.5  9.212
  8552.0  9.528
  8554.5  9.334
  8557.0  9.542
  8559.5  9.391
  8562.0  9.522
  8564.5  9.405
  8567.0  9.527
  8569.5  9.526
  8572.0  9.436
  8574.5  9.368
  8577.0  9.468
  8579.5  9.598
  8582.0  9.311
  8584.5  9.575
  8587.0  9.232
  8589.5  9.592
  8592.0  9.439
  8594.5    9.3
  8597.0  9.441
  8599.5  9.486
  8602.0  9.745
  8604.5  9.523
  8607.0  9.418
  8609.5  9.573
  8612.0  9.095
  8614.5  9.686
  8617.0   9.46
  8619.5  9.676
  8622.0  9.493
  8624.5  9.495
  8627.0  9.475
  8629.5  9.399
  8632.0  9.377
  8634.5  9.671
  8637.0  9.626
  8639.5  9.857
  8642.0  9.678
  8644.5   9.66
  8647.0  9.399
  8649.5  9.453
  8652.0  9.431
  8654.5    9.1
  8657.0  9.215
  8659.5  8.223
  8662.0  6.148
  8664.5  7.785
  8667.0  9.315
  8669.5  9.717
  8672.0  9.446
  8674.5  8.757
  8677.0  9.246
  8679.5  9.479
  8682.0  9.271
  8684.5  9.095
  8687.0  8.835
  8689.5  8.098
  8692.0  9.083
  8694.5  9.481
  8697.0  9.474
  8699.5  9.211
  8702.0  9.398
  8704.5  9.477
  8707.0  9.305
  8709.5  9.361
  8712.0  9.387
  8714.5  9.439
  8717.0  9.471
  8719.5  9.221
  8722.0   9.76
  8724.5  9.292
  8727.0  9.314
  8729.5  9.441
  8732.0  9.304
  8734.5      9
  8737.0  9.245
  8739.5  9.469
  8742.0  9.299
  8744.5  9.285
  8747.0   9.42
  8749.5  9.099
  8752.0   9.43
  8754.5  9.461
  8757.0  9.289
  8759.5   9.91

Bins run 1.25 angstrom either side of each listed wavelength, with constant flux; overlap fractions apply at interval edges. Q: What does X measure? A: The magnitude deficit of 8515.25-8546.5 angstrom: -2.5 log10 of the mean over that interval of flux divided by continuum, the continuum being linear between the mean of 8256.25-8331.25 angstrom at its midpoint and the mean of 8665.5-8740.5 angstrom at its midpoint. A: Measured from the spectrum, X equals 0.10 mag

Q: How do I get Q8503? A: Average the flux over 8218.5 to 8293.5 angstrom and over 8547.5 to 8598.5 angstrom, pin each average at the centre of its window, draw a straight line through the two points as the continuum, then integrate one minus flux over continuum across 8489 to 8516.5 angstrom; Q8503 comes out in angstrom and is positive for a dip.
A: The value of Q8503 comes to 1.4 angstrom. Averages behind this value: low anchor 9.84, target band 9.04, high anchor 9.43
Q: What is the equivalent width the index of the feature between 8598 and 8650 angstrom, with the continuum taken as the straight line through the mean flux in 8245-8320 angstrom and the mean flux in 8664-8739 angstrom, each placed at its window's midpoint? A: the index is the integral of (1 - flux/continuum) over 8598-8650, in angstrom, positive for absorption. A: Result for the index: -1.1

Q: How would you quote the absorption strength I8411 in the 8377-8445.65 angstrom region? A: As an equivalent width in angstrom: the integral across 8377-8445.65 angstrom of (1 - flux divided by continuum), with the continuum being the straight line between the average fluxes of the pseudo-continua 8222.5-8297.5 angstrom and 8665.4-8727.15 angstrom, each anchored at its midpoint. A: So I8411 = 1.8 angstrom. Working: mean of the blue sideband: 9.86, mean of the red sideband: 9.27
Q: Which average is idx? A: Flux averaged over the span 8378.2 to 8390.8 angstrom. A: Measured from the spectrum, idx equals 9.16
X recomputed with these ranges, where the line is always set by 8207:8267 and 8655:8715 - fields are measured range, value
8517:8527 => -0.01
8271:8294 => -0.02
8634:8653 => -0.06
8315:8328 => 0.01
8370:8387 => 0.01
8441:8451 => -0.02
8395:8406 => -0.01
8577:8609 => -0.04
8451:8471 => 0.00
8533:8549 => 0.15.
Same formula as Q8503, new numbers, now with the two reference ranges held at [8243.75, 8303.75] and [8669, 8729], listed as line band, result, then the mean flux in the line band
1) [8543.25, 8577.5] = 0.6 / 9.28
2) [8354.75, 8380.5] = 0.1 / 9.66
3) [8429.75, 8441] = 0.7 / 9.06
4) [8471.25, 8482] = 0.0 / 9.52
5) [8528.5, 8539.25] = 0.5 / 9.03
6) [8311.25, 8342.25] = 0.4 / 9.65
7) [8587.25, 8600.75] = 0.0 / 9.44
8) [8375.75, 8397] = 0.8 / 9.29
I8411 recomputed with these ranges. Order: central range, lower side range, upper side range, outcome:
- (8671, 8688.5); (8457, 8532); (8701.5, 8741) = 0.4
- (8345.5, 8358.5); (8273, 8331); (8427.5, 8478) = -0.1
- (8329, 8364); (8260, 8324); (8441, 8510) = -0.1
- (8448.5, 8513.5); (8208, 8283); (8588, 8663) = 1.4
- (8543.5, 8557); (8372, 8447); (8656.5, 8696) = 0.1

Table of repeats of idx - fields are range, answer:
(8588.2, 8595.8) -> 9.44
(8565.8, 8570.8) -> 9.53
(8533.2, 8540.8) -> 8.57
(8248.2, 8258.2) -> 9.47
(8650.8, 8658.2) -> 9.25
